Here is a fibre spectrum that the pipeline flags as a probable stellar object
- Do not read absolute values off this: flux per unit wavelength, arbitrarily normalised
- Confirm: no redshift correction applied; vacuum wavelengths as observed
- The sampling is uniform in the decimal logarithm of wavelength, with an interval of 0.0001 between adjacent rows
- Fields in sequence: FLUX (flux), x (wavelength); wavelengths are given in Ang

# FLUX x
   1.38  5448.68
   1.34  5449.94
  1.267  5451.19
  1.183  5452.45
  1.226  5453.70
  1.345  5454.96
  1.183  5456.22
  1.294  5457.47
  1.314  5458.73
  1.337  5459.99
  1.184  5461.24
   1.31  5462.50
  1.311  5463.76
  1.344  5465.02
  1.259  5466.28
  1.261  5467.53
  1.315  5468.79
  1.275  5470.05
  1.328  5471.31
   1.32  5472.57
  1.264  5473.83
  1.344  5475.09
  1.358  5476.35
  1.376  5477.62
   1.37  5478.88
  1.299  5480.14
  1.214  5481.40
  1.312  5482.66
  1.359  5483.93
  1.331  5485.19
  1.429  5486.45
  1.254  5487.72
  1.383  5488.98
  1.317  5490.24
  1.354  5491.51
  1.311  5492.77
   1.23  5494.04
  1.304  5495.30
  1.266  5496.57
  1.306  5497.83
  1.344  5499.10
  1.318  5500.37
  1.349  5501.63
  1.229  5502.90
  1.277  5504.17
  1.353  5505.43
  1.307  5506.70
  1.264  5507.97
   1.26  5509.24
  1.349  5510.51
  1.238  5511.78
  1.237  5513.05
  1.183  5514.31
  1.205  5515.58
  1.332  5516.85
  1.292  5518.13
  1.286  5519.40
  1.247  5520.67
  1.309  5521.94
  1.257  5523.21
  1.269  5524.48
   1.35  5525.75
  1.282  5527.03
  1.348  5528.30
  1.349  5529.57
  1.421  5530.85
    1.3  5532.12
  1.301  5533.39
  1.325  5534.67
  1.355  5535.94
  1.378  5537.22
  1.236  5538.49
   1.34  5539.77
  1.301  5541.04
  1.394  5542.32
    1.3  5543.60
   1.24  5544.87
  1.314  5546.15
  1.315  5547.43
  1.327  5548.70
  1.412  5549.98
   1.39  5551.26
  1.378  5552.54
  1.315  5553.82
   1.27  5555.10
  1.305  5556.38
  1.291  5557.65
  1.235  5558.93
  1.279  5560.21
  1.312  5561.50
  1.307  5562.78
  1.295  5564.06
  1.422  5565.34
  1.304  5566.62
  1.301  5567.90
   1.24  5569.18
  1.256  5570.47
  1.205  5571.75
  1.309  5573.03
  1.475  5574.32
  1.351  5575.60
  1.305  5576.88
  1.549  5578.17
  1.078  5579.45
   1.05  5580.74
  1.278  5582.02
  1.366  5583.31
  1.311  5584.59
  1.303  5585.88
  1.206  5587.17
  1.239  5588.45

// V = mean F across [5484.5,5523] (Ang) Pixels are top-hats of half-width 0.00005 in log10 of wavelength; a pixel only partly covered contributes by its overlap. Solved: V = 1.3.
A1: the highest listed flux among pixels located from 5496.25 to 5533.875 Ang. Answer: 1.421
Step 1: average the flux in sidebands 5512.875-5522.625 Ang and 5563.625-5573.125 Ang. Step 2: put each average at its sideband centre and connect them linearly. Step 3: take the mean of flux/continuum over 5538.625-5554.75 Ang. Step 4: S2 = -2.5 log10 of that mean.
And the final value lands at -0.04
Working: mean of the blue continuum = 1.26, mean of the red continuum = 1.29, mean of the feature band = 1.33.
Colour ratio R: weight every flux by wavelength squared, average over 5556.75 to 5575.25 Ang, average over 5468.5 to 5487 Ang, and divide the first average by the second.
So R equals 1.0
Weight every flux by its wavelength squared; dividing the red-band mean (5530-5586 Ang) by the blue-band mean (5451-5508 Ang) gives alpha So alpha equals 1.04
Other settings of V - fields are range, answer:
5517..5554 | 1.32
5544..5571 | 1.31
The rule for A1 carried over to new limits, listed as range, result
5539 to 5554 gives 1.412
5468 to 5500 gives 1.429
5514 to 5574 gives 1.422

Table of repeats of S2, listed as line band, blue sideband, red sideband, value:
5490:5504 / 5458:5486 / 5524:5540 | 0.01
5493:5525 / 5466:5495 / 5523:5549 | 0.03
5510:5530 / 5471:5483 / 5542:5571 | 0.03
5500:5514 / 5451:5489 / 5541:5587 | 0.01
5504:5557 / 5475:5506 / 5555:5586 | 0.00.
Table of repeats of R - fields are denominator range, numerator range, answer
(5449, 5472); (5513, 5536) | 1.04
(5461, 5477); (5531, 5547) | 1.04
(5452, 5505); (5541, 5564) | 1.04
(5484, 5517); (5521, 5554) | 1.04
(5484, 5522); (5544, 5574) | 1.03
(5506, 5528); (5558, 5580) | 1.04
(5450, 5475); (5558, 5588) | 1.05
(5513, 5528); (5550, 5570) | 1.04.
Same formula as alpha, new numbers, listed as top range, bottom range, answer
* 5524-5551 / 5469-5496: 1.03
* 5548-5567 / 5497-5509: 1.04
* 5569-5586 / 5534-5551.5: 0.98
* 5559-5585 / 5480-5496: 1.02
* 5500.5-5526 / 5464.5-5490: 0.98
